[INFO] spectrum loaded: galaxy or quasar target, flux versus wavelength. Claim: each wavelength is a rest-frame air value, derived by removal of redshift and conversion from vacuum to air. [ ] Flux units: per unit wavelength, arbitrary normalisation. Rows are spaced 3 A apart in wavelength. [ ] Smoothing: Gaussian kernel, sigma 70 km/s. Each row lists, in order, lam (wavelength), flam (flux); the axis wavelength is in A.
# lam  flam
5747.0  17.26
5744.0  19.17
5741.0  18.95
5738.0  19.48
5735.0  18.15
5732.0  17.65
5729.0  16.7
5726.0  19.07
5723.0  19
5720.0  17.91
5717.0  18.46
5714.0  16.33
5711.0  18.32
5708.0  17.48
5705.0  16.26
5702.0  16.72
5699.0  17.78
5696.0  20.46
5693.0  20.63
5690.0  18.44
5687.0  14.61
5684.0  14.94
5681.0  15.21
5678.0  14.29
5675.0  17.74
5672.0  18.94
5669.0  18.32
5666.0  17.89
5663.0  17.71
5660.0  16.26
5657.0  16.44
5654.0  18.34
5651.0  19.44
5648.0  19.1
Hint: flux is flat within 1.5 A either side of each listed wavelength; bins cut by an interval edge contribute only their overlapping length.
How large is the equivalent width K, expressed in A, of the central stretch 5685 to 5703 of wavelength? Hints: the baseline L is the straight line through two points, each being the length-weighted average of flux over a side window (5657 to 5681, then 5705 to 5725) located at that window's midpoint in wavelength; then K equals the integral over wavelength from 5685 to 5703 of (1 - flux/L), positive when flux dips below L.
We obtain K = -0.6 A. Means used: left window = 17.1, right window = 17.8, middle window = 18.1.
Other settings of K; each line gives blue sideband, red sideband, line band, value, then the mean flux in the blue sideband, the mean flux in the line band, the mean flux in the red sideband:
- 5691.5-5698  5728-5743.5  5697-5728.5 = 2.7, 20.3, 17.7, 18.3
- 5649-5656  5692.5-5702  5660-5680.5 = 1.7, 18.7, 17.3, 19.1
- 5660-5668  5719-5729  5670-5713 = 1.6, 17.5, 17.3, 18.4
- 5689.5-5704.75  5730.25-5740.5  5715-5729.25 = 0.2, 18.6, 18.3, 18.4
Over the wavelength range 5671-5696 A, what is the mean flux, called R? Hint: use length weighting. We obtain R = 17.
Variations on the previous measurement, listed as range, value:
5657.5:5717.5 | 17.3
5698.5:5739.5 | 17.8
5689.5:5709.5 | 18.2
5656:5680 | 17.2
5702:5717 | 17.2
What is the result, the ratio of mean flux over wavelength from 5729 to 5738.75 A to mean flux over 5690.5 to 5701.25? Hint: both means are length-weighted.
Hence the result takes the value 0.94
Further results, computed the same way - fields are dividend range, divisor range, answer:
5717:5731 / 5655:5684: 1.08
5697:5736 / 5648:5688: 1.04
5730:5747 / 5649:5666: 1.04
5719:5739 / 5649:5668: 1.03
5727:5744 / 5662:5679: 1.04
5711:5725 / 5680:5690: 1.17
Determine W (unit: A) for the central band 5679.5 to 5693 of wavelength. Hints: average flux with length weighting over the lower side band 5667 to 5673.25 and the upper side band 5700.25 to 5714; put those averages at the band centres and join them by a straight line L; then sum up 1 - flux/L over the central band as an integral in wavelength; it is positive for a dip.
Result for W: 1.2 A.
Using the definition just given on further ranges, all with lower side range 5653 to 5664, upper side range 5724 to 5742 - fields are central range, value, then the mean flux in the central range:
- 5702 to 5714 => 0.5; 17.1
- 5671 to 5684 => 0.9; 16.3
